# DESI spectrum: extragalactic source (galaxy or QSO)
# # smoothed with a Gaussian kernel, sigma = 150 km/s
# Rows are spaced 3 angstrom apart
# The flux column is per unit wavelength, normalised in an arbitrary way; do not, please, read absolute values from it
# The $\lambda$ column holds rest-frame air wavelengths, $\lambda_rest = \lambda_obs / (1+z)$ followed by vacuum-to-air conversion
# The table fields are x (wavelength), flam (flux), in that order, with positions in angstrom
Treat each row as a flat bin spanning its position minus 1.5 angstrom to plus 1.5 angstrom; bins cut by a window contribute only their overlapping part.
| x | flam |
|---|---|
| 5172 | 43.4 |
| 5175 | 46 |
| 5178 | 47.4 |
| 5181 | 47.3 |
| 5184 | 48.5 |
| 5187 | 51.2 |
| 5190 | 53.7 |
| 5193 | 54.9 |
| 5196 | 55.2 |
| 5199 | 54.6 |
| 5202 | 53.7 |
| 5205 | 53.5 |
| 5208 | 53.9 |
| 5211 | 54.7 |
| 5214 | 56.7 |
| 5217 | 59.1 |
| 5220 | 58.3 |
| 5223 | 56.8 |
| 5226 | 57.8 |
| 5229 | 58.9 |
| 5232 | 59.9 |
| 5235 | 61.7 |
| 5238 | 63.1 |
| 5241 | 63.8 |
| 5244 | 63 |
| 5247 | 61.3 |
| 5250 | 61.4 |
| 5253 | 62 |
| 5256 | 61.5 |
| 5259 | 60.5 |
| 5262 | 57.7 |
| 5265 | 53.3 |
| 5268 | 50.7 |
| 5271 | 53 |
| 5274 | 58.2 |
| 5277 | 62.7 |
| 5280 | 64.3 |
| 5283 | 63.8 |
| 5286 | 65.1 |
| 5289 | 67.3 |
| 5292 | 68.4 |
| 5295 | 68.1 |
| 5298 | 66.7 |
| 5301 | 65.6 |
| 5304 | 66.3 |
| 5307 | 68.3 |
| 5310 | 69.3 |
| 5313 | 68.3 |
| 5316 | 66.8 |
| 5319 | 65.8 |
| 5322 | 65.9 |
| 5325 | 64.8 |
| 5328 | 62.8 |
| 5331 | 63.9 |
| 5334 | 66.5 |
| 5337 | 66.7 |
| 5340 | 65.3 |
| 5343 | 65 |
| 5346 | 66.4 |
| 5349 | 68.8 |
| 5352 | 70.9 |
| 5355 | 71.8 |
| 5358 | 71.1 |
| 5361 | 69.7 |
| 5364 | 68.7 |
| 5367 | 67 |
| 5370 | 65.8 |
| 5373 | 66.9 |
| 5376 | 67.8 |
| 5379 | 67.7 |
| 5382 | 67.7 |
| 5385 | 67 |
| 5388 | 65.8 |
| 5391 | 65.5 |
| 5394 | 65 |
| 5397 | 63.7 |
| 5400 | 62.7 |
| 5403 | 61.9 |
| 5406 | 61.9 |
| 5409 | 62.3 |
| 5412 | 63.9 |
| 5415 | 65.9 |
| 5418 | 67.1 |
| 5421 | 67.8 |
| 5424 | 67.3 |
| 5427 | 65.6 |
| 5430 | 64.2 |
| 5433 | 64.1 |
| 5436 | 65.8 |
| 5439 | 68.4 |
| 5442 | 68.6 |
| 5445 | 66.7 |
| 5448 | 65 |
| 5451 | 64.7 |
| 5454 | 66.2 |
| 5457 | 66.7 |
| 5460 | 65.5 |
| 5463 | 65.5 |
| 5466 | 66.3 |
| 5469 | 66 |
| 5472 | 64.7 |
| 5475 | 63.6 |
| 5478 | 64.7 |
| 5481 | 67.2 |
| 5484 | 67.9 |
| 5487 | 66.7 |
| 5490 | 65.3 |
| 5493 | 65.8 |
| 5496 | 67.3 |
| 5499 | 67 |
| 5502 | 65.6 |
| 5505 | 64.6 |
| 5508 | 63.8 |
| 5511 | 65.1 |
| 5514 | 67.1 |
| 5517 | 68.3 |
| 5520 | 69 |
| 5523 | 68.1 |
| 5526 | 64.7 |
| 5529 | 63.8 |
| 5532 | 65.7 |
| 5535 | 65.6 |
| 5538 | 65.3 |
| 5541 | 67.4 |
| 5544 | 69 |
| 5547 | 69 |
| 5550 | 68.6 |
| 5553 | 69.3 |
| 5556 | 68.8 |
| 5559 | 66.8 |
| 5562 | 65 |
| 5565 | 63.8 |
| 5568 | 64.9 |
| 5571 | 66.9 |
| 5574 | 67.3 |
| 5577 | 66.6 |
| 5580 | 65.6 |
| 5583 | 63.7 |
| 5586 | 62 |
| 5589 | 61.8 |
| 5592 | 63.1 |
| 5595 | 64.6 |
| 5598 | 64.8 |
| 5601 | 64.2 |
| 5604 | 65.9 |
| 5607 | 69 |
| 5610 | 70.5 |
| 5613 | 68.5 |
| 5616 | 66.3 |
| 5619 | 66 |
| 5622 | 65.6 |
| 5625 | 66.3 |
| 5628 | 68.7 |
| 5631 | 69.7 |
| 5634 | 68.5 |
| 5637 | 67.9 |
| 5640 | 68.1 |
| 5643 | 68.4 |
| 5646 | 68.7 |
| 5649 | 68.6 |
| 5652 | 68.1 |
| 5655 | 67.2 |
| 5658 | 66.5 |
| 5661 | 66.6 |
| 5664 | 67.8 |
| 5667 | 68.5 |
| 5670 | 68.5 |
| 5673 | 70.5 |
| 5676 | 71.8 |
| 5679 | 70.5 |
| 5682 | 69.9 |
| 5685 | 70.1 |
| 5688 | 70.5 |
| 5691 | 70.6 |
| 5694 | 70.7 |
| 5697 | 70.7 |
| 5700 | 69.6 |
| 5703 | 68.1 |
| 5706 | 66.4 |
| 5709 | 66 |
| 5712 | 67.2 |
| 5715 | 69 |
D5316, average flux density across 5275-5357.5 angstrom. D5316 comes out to 66.5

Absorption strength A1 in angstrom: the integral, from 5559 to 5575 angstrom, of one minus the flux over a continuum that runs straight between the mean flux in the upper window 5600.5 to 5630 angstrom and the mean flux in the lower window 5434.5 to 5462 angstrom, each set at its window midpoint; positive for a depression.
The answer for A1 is 0.3 angstrom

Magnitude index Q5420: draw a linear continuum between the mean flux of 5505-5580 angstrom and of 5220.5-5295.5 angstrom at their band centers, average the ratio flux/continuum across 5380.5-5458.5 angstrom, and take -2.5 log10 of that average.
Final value -0.02 mag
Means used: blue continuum 60.8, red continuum 66.6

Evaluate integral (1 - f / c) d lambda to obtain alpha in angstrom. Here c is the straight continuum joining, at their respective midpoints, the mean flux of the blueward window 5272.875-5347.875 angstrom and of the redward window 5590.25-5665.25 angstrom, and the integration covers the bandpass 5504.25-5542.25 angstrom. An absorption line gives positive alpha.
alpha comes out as 0.4 angstrom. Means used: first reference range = 65.7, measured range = 66.1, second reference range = 67.2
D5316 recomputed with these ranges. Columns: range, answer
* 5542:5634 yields 66.4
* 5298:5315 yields 67.5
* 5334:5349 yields 66.2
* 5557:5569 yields 65.3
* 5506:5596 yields 66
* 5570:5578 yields 67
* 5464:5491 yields 65.8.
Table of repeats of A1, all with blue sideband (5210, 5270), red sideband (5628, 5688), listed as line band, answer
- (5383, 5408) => -0.61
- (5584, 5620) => 1.04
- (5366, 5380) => -1.09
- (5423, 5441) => -0.68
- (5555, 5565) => 0.03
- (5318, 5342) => -1.58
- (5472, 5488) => -0.30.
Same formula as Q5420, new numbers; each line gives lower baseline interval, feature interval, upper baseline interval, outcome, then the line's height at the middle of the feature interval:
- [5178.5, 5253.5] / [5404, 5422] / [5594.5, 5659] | -0.047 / 61.9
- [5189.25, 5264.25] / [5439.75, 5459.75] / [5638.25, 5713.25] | -0.047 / 63.5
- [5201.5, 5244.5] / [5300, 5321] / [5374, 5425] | -0.091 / 61.8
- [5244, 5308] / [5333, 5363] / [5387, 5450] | -0.075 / 63.7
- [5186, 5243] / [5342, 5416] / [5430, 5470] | -0.053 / 63.3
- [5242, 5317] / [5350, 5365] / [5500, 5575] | -0.104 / 64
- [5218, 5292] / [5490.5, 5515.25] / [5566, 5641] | -0.020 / 64.6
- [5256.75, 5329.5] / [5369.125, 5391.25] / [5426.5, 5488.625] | -0.035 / 64.8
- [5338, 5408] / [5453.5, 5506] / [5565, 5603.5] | -0.005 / 65.6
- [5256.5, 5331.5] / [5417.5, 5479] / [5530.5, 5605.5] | -0.019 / 64.8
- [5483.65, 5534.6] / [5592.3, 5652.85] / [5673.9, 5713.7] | 0.013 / 68.2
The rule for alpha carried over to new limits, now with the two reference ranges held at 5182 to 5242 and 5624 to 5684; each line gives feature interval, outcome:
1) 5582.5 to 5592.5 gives 0.6 angstrom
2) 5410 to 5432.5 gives -1.3 angstrom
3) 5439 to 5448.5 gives -0.7 angstrom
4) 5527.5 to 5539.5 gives 0.0 angstrom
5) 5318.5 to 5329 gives -1.0 angstrom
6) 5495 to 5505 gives -0.3 angstrom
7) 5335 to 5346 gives -1.1 angstrom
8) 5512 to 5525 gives -0.6 angstrom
